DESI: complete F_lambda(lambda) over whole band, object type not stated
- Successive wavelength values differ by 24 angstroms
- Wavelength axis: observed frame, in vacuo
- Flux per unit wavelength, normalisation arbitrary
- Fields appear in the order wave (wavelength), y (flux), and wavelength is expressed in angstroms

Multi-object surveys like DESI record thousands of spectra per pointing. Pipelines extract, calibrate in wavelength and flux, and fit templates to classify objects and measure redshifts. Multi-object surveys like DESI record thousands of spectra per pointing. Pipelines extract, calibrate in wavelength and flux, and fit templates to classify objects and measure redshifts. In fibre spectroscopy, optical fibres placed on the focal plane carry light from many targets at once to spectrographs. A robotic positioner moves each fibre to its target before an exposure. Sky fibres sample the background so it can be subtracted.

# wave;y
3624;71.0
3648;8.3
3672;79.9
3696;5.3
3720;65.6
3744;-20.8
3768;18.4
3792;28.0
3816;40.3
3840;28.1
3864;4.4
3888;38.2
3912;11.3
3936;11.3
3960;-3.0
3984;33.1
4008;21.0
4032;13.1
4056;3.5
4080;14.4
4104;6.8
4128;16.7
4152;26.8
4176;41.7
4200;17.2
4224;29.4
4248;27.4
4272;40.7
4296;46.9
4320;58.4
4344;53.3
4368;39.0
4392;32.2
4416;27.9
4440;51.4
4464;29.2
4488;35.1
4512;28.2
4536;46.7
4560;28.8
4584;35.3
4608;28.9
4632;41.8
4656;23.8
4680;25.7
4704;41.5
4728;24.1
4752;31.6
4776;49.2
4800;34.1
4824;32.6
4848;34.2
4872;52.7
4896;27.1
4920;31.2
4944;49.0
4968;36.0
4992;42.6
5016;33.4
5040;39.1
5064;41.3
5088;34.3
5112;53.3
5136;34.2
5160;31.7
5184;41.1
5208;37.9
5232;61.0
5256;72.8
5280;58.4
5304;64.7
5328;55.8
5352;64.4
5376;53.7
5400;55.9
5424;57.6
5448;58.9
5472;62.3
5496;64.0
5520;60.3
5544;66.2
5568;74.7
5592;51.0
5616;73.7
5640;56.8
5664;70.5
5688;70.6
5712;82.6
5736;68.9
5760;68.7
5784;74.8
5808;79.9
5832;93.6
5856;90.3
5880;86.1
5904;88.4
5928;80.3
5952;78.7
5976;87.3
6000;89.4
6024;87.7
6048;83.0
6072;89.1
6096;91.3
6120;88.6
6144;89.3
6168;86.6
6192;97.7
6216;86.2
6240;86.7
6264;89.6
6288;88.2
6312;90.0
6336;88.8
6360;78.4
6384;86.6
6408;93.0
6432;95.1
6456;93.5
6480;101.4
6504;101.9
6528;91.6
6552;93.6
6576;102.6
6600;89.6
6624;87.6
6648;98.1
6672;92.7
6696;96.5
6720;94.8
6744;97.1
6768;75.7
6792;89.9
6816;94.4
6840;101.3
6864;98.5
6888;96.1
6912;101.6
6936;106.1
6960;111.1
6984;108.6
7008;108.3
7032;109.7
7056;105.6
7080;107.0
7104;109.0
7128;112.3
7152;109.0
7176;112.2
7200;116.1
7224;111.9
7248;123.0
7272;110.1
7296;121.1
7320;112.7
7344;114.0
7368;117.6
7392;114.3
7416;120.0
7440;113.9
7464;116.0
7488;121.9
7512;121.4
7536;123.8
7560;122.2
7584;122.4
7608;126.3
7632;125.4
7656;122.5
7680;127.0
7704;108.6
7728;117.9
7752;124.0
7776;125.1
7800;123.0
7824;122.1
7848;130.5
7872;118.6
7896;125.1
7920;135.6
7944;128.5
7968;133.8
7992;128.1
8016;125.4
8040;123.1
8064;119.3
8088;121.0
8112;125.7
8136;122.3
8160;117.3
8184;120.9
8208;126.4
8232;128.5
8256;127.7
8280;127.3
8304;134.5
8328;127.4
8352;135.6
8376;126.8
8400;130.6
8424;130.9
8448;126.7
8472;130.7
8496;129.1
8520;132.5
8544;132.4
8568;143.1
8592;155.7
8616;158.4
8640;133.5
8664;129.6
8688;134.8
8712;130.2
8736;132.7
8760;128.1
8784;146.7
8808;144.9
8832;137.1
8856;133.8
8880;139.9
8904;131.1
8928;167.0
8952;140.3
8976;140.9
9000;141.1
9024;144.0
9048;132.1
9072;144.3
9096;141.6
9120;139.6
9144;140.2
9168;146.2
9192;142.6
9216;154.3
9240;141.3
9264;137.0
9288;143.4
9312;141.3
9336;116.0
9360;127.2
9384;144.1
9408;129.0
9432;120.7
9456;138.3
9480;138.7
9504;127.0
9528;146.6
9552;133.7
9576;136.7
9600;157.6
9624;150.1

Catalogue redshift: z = 0.308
